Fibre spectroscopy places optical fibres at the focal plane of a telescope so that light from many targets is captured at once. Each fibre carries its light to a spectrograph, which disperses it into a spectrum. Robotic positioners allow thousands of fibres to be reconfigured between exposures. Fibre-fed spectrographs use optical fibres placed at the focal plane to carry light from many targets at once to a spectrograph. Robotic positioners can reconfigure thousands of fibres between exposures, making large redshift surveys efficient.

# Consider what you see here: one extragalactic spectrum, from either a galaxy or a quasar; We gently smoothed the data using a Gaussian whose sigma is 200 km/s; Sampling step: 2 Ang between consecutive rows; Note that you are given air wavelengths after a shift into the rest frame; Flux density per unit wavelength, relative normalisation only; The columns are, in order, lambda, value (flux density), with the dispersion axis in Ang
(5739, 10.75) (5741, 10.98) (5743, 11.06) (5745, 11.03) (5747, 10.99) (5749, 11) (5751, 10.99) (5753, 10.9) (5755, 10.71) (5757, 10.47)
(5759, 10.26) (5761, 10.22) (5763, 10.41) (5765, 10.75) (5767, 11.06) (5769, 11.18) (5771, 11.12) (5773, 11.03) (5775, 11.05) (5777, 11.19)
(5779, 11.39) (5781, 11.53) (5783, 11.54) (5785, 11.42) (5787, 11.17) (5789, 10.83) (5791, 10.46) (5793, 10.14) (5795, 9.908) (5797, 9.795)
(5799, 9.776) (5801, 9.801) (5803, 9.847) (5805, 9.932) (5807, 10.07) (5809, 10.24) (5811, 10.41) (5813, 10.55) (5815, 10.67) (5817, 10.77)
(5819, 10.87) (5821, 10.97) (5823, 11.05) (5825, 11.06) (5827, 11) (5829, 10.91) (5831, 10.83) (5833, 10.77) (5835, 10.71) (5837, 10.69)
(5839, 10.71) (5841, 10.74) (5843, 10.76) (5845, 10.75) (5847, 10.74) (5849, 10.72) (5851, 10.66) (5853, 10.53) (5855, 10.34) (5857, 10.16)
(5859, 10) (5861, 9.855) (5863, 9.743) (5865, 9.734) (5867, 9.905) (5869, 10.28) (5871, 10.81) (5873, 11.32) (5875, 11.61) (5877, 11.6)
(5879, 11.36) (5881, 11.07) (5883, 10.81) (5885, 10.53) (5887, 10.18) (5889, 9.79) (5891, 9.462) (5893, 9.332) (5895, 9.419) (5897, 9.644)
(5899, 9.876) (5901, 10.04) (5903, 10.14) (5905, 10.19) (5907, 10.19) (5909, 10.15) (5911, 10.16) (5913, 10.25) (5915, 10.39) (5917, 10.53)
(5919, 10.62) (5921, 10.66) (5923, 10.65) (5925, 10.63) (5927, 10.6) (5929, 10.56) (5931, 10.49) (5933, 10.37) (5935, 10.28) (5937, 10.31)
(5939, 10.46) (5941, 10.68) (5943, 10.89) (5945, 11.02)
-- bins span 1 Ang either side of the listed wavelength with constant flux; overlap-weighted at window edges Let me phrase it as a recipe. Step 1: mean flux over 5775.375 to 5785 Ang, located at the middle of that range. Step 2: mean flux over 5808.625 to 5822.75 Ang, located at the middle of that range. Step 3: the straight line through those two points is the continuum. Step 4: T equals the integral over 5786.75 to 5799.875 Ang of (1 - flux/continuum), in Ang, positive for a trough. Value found 1.0 Ang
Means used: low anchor 11.4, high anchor 10.7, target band 10.3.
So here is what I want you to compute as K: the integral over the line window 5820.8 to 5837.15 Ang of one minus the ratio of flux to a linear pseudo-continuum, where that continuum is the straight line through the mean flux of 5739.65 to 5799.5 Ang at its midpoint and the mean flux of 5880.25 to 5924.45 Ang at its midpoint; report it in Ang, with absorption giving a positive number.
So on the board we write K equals -0.6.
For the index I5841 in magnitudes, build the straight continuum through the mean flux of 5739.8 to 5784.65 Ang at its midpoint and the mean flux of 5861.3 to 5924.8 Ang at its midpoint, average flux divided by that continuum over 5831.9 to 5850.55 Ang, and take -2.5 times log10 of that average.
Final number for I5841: -0.02 mag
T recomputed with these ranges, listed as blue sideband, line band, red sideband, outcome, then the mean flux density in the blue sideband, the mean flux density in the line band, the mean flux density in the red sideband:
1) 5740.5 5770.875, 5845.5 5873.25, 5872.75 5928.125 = 0.5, 10.8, 10.3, 10.4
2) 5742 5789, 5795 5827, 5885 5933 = 1.0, 11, 10.4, 10.2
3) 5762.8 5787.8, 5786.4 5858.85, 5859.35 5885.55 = 2.5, 11.2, 10.5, 10.6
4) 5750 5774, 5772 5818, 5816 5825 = 1.1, 10.8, 10.6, 10.9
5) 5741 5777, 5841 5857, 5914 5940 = 0.1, 10.9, 10.6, 10.5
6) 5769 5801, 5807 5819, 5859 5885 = 0.3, 10.8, 10.5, 10.6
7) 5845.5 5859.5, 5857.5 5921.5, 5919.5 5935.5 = 1.3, 10.5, 10.3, 10.5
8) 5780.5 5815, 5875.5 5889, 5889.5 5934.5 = -0.8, 10.4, 10.9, 10.2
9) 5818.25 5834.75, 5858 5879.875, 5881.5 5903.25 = -0.6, 10.9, 10.6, 9.95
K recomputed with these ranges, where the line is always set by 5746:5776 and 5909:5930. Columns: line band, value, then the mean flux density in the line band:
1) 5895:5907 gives 0.7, 9.95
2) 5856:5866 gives 0.7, 9.9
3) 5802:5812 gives 0.6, 10.1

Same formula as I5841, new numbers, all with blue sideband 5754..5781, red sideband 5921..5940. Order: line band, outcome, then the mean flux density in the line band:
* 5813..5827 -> -0.014 mag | 10.9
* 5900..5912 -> 0.042 mag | 10.1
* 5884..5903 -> 0.080 mag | 9.83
